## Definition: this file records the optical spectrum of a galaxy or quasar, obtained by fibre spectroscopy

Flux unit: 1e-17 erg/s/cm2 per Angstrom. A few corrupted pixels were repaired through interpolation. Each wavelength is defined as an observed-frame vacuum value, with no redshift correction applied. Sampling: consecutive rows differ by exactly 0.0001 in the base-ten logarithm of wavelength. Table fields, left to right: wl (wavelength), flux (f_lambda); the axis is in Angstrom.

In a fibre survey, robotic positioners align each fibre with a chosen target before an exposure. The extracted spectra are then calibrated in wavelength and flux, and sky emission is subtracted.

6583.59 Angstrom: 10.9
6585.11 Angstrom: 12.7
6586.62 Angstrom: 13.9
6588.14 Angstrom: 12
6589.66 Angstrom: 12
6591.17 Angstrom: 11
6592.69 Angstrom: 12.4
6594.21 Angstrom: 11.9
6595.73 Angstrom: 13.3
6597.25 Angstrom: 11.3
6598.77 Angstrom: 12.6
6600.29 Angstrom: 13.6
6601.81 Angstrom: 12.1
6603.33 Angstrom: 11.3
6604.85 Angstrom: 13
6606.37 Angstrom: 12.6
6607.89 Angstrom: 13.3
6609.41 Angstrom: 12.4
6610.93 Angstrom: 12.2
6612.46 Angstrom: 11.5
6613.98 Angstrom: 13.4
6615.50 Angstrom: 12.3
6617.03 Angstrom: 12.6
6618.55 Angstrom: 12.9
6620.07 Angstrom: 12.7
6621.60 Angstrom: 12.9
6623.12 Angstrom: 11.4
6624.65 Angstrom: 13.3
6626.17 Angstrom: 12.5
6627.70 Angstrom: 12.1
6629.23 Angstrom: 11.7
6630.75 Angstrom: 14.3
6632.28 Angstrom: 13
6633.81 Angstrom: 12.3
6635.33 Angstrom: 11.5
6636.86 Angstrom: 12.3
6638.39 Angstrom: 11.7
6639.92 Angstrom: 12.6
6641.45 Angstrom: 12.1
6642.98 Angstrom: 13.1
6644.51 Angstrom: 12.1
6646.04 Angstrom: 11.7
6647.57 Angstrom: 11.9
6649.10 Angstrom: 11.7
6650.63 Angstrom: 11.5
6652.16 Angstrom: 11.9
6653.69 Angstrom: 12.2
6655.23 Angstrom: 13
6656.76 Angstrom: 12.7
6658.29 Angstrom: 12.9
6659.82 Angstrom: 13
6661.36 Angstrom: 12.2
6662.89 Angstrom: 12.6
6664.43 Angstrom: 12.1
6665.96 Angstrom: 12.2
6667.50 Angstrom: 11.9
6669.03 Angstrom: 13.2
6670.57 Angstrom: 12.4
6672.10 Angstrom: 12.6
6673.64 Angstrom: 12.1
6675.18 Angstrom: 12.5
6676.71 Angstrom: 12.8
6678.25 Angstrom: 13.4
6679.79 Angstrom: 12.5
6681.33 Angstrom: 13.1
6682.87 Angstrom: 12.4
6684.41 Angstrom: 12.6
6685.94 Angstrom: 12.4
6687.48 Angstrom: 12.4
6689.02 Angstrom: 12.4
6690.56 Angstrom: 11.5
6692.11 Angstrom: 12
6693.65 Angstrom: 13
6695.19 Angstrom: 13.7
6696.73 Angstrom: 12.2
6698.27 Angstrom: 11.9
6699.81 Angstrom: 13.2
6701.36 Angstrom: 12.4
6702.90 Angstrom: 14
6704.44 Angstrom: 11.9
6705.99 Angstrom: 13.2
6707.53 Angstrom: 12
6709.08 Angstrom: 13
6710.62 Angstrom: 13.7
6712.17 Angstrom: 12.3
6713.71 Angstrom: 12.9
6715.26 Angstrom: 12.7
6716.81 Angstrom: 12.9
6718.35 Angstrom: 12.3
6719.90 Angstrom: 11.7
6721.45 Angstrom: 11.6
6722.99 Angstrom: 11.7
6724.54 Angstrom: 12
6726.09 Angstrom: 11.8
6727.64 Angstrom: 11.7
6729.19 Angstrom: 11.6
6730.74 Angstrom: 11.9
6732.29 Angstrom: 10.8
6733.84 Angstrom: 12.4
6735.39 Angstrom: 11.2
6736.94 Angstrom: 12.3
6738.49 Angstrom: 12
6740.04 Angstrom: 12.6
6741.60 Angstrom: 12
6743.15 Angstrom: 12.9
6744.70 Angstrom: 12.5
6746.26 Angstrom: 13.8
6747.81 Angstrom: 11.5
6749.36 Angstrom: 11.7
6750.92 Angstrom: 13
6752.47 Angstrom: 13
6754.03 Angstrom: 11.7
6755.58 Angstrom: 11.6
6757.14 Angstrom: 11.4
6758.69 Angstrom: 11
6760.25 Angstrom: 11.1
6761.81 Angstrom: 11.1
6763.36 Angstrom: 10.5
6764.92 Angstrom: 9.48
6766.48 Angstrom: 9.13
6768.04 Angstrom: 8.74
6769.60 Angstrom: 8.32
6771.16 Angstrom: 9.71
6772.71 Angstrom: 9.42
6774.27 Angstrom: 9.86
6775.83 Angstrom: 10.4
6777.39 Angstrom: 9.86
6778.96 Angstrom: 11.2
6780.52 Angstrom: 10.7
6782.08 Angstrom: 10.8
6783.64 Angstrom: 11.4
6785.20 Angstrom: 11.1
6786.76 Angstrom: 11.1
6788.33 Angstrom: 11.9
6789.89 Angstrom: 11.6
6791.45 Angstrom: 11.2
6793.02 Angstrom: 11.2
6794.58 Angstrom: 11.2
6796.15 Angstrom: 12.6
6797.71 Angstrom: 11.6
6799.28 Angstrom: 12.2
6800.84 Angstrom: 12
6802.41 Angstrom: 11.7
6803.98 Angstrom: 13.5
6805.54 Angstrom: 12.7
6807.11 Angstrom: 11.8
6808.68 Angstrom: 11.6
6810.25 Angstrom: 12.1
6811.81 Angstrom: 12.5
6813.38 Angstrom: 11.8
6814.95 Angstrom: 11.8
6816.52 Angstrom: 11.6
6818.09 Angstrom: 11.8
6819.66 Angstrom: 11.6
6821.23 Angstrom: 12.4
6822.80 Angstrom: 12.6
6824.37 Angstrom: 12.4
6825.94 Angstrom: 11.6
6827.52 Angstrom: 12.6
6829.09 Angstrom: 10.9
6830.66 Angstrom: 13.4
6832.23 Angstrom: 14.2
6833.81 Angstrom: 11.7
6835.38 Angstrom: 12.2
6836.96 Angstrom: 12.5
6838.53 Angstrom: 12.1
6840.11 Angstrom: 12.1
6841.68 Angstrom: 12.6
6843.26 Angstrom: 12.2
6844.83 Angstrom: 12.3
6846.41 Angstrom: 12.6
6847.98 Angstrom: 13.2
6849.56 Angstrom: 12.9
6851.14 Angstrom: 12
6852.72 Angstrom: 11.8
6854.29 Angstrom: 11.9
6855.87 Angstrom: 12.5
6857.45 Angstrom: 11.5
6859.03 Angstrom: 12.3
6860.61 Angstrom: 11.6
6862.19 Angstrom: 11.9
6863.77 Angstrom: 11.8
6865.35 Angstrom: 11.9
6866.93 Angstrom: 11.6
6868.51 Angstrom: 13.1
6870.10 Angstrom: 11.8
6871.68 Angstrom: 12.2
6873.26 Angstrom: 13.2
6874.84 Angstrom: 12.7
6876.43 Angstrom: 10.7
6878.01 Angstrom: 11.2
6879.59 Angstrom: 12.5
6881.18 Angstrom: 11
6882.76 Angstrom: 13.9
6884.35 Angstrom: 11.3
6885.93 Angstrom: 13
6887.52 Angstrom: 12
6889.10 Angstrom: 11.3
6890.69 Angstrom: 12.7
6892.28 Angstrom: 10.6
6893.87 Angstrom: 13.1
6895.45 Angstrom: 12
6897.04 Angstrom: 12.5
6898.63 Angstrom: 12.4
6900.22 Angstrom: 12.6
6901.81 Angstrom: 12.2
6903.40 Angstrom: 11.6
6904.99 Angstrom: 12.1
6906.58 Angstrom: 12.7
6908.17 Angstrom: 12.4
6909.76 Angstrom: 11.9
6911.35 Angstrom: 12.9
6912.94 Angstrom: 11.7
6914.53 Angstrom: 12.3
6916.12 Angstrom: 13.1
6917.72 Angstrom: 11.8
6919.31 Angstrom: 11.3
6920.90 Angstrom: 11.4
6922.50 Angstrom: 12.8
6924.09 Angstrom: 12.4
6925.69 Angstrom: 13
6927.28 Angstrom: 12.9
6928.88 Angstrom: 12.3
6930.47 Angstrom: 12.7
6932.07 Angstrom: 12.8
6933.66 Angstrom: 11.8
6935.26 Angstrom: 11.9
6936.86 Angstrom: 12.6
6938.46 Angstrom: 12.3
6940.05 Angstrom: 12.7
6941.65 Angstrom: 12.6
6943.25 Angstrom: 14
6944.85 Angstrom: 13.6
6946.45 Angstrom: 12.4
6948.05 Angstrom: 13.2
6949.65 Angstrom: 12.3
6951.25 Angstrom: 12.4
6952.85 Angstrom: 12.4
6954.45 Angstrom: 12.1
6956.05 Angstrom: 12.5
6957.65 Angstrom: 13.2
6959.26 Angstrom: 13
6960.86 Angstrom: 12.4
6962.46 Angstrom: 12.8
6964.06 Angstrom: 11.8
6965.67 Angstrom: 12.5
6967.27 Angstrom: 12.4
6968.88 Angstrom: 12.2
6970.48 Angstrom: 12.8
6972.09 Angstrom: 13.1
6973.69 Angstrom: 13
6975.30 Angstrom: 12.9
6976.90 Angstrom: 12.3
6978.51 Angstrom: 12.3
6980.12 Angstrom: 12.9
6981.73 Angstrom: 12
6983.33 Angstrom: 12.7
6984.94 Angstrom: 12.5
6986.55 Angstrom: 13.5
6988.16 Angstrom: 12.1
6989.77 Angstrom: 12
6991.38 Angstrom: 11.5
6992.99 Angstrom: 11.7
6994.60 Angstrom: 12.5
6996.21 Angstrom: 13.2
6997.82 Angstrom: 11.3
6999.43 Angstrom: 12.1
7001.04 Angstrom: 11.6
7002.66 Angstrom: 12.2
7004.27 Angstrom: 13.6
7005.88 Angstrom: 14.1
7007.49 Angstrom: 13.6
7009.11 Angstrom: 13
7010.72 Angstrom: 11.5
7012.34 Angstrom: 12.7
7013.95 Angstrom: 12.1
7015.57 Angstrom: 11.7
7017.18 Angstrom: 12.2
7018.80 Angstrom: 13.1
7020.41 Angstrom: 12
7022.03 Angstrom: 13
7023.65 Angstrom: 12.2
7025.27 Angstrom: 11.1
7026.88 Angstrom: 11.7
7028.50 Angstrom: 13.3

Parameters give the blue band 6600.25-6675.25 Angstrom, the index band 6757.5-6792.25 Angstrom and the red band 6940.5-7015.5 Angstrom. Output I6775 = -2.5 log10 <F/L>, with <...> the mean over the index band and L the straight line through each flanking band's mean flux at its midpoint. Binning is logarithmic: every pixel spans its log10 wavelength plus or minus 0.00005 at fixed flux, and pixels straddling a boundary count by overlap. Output 0.192 mag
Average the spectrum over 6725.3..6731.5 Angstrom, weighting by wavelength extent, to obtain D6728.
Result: 11.7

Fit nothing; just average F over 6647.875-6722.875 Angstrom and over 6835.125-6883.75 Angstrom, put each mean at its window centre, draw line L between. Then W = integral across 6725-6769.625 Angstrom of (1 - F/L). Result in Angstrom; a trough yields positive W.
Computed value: 3.10 Angstrom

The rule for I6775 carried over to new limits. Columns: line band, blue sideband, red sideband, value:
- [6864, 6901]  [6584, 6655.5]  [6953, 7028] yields 0.026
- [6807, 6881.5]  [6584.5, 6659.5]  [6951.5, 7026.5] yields 0.026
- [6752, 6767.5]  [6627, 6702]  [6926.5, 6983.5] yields 0.145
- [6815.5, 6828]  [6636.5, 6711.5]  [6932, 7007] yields 0.041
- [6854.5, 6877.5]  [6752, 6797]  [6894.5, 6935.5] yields -0.026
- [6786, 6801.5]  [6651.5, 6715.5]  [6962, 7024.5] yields 0.080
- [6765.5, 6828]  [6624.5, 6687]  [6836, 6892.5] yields 0.084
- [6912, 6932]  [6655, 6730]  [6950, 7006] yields 0.013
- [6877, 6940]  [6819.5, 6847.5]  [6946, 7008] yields 0.019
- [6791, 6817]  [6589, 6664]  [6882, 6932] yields 0.033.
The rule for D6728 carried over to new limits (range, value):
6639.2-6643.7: 12.6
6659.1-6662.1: 12.6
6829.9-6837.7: 12.8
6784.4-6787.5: 11.1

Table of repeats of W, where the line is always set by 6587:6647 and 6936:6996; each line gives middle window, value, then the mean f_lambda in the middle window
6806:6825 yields 0.74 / 12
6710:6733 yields 0.64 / 12.1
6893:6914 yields 0.39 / 12.3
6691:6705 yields -0.28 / 12.7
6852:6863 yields 0.52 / 11.9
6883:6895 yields 0.43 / 12.1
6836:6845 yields 0.15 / 12.3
